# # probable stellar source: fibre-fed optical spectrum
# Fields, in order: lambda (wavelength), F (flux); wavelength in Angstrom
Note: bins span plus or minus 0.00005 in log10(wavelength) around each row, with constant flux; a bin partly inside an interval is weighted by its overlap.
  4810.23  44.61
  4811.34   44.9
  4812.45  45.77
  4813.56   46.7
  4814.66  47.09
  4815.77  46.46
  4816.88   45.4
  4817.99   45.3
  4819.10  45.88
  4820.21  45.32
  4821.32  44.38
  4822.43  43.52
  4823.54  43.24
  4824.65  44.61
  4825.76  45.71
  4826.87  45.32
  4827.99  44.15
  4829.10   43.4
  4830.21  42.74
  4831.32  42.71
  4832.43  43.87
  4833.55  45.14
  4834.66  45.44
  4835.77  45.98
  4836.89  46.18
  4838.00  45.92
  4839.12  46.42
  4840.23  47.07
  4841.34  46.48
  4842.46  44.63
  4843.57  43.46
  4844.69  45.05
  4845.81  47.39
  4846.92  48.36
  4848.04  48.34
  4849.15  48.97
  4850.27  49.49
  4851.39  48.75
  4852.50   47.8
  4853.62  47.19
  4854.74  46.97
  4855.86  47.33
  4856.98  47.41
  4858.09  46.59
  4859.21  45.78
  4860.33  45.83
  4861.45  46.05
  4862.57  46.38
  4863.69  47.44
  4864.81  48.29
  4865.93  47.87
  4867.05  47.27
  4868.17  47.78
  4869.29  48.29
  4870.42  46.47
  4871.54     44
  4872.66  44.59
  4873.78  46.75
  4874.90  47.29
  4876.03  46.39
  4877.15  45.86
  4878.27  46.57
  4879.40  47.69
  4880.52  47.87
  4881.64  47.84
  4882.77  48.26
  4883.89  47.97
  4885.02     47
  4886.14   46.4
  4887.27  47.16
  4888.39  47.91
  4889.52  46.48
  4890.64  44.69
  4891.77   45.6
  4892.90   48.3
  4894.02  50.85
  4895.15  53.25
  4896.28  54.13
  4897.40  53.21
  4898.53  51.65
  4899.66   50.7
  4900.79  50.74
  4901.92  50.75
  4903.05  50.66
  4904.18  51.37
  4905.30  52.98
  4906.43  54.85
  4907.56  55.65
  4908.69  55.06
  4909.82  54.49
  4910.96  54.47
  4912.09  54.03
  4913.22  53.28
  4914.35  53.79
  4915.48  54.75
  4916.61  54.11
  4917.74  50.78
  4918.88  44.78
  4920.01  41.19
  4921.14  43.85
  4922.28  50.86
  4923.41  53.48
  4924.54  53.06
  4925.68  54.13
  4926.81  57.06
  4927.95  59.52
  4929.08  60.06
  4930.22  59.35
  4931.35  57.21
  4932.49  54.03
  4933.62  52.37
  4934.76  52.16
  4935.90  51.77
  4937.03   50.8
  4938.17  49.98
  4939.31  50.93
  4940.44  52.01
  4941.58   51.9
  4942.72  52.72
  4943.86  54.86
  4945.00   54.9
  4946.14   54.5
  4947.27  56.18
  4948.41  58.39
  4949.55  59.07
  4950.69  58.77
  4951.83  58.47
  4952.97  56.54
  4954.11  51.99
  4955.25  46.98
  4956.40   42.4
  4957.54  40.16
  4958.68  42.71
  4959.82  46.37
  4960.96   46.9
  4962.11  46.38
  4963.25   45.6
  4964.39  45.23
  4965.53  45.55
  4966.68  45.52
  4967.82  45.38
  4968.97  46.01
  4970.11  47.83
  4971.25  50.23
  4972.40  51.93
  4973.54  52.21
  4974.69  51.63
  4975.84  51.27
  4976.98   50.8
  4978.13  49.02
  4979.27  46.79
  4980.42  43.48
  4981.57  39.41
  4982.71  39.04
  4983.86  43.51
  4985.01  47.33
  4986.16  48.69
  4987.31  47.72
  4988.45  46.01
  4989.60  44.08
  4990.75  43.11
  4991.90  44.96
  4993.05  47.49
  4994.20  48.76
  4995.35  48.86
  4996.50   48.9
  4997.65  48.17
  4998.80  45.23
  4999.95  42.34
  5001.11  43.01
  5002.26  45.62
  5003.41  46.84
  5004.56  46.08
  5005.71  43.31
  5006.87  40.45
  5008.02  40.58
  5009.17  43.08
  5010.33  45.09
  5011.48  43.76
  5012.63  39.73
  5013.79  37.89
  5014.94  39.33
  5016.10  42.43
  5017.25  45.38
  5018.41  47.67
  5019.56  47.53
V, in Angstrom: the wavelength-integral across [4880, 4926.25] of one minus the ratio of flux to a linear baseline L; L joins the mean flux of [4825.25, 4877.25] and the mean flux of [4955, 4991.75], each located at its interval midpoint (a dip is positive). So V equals -4.3 Angstrom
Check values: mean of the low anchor 46.3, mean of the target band 50.6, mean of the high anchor 46.2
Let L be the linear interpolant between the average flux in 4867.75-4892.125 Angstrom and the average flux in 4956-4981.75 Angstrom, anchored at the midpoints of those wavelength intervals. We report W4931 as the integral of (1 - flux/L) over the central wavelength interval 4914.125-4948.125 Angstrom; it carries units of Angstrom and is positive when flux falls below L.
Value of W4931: -4.5 Angstrom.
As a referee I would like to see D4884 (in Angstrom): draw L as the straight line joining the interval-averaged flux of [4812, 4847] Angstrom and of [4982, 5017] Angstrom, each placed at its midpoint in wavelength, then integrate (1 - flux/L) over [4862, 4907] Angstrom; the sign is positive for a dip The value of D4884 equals -3.5 Angstrom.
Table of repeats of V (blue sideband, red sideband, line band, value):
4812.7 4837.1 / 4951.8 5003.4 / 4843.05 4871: -1.18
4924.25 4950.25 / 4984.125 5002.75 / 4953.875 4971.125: 1.76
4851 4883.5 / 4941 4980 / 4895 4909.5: -1.37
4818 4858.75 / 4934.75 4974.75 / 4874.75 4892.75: 0.25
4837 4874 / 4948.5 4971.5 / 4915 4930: -1.35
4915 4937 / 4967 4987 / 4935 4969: -0.22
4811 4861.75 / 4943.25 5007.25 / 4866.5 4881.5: -0.09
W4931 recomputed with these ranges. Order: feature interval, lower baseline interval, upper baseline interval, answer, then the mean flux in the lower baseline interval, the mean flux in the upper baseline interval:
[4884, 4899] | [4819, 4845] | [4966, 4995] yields -1.07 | 44.8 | 46.9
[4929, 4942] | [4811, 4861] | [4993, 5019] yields -2.42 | 45.9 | 44.3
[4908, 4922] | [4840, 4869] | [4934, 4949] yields 0.01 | 47.1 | 53.2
